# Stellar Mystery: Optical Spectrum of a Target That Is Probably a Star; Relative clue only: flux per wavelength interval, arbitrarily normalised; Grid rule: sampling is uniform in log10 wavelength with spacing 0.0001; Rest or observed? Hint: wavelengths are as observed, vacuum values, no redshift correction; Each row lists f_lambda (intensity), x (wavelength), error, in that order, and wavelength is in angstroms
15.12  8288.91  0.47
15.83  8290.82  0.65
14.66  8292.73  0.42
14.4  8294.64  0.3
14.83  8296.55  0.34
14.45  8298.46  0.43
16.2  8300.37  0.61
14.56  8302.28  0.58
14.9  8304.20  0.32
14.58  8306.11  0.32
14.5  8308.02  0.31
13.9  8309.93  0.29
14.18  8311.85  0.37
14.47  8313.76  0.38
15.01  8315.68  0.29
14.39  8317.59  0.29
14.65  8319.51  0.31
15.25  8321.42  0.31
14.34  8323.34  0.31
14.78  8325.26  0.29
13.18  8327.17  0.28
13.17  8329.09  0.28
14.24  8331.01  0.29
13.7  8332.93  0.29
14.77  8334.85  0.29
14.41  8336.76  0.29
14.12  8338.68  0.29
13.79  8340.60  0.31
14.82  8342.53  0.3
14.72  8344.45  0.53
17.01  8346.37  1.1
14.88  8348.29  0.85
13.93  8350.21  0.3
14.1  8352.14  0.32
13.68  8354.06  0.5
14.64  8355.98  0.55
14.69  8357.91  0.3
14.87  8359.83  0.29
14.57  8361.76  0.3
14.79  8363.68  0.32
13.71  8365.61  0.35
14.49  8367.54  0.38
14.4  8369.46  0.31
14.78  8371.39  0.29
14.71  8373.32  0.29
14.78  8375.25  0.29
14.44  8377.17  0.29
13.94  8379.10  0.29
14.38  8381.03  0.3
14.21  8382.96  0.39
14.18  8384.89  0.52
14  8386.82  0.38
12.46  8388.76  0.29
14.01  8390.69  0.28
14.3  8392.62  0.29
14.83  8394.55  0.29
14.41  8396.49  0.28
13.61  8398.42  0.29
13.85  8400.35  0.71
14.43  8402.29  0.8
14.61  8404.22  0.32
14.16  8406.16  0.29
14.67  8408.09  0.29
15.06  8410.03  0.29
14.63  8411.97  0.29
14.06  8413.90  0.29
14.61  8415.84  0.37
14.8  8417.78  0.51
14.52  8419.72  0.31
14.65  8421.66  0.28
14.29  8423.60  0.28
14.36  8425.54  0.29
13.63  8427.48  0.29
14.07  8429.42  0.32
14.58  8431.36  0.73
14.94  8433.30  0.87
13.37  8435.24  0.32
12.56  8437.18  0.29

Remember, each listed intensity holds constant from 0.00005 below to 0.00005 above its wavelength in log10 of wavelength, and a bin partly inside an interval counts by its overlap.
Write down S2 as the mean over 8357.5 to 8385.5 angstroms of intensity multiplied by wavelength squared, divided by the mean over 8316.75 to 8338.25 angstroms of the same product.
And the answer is 1.03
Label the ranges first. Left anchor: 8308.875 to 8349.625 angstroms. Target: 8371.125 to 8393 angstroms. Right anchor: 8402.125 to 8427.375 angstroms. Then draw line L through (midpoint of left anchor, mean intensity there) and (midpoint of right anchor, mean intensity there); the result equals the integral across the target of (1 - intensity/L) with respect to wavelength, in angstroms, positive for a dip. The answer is 0.49 angstroms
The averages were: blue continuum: 14.5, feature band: 14.2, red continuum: 14.5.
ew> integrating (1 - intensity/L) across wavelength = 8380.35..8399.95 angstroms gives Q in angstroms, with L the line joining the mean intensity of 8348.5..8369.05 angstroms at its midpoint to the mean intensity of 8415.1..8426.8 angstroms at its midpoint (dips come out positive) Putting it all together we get 0.6 angstroms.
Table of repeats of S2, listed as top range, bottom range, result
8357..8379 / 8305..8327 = 1.02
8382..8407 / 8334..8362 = 0.97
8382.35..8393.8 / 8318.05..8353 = 0.97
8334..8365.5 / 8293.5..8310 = 1.00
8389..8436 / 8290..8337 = 1.01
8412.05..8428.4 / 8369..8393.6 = 1.02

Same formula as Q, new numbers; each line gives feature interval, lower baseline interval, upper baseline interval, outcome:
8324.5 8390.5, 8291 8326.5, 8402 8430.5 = 1.10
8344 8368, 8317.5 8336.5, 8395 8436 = -0.57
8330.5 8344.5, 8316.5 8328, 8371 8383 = 0.16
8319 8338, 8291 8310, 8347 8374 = 0.52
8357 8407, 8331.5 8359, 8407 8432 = 0.67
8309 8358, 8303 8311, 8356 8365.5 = 0.43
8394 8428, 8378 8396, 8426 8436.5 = -0.80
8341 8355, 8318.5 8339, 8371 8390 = -0.48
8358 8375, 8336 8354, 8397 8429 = -0.04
